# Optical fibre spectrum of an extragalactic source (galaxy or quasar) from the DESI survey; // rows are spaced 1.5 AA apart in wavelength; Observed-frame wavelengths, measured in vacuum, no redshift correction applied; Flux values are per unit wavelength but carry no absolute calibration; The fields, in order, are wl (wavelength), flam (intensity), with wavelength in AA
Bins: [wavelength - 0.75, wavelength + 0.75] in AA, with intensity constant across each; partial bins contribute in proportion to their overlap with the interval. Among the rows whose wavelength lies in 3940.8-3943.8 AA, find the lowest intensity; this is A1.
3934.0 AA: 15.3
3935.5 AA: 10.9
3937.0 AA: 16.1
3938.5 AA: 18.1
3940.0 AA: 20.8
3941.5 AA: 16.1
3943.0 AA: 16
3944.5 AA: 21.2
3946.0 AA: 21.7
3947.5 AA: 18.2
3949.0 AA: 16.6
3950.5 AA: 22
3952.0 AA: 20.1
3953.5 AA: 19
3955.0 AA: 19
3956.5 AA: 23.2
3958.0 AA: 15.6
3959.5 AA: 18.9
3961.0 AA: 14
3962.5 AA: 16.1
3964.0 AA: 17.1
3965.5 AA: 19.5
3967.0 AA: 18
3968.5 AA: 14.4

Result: 16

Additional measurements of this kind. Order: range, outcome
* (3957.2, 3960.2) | 15.6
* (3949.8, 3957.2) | 19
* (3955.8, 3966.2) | 14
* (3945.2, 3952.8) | 16.6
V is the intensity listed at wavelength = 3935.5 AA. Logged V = 10.9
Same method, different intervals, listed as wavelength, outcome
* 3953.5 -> 19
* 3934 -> 15.3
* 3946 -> 21.7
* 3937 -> 16.1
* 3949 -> 16.6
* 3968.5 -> 14.4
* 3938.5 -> 18.1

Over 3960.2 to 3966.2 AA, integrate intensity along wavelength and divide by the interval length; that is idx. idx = 16.7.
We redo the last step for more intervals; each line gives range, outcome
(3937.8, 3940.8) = 19.4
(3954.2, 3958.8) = 19.3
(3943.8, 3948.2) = 20.4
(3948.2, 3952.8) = 19.5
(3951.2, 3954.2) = 19.6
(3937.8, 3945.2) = 18.4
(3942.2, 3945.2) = 18.5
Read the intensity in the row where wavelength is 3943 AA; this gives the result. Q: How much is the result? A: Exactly 16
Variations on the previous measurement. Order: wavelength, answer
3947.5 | 18.2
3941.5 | 16.1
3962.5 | 16.1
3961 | 14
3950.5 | 22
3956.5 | 23.2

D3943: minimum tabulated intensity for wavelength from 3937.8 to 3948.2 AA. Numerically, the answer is 16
